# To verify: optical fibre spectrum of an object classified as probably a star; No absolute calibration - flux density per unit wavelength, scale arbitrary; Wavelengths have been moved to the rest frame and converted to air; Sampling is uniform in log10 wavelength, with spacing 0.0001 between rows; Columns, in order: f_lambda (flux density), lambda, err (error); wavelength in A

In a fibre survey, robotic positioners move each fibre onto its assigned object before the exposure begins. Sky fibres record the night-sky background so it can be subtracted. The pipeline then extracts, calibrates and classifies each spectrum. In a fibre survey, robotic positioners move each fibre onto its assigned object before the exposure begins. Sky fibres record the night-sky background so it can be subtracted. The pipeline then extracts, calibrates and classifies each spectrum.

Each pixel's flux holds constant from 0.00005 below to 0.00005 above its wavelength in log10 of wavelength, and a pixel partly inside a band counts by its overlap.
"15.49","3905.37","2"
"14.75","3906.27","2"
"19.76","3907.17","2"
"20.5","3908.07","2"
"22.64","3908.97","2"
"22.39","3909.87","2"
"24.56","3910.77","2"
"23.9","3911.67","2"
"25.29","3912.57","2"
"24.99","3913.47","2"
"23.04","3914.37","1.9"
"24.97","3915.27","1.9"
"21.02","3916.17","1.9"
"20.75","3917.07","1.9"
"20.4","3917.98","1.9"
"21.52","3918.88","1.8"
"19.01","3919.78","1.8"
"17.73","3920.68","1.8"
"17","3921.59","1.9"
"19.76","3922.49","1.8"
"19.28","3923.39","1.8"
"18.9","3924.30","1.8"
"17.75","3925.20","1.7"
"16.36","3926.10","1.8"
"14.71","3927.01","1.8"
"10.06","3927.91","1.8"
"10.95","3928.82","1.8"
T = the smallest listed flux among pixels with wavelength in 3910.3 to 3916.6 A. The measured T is 21.02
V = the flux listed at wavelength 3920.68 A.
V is 17.73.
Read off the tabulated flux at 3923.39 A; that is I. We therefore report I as 19.28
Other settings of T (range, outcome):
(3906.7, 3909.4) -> 19.76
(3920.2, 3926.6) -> 16.36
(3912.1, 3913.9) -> 24.99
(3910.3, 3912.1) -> 23.9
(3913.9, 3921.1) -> 17.73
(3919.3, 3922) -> 17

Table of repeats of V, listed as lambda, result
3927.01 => 14.71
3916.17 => 21.02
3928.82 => 10.95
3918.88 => 21.52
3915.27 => 24.97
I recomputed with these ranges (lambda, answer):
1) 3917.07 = 20.75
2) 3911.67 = 23.9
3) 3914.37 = 23.04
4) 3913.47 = 24.99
